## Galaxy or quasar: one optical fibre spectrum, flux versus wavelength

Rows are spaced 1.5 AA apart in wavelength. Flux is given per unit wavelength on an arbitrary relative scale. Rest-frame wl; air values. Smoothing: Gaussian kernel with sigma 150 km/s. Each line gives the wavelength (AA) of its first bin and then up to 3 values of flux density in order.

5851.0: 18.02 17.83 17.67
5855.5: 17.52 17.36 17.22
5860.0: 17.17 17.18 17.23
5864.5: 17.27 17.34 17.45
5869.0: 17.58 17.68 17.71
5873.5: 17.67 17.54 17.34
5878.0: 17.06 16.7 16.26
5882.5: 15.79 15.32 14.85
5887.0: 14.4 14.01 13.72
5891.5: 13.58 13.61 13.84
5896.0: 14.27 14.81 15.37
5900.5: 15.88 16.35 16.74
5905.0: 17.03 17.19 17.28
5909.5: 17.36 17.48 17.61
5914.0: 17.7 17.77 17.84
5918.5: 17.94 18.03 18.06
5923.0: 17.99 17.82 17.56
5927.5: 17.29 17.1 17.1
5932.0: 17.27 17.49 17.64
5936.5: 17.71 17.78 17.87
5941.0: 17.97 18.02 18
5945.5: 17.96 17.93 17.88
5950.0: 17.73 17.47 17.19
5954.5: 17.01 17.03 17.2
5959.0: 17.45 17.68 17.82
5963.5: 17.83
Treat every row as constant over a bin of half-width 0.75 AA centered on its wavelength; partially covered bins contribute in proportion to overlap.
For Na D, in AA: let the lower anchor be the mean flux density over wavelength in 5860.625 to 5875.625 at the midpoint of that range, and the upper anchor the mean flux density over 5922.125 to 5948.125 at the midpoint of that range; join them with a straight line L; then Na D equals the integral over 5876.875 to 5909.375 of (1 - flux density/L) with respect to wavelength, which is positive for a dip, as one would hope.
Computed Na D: 3.80 AA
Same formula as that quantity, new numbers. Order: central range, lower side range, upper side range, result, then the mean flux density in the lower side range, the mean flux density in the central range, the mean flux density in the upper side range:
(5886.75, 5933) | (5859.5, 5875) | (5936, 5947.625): 3.2 AA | 17.4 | 16.5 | 17.9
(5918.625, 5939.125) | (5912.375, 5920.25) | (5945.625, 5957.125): 0.1 AA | 17.8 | 17.6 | 17.5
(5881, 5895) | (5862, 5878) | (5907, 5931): 2.4 AA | 17.5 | 14.5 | 17.6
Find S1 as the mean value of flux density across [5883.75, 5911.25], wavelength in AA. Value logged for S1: 15.4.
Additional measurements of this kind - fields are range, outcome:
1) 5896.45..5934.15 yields 17.2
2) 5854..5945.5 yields 16.8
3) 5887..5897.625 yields 14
